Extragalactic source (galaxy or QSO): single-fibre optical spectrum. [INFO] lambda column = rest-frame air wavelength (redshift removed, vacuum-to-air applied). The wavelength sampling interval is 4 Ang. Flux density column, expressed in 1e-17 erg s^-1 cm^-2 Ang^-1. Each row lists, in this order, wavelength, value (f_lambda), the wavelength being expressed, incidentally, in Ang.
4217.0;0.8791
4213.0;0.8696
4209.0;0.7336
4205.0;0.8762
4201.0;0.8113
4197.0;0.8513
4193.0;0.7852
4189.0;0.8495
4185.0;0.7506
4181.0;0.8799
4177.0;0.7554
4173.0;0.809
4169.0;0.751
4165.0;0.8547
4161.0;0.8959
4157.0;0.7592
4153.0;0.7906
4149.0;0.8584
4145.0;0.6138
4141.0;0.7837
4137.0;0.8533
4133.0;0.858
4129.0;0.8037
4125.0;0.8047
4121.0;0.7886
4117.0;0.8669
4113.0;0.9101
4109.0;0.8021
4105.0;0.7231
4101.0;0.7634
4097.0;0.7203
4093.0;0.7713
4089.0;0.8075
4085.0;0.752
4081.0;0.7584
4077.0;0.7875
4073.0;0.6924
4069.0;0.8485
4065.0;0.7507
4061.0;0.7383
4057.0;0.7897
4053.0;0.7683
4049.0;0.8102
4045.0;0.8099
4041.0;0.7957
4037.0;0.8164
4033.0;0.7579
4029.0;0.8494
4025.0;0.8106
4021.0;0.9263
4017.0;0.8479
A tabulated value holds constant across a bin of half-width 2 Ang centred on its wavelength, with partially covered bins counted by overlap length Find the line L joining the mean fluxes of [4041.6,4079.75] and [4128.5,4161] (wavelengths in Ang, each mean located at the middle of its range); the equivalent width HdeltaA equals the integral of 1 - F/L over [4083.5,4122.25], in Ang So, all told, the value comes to -0.2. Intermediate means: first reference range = 0.778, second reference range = 0.796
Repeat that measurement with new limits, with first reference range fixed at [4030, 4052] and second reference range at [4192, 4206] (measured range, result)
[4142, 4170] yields 1.1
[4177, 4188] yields 0.3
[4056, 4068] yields 0.6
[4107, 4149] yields 0.3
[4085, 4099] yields 0.8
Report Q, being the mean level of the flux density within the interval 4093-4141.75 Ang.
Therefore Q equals 0.806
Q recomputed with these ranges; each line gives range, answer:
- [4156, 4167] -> 0.844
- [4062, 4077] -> 0.765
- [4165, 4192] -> 0.803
